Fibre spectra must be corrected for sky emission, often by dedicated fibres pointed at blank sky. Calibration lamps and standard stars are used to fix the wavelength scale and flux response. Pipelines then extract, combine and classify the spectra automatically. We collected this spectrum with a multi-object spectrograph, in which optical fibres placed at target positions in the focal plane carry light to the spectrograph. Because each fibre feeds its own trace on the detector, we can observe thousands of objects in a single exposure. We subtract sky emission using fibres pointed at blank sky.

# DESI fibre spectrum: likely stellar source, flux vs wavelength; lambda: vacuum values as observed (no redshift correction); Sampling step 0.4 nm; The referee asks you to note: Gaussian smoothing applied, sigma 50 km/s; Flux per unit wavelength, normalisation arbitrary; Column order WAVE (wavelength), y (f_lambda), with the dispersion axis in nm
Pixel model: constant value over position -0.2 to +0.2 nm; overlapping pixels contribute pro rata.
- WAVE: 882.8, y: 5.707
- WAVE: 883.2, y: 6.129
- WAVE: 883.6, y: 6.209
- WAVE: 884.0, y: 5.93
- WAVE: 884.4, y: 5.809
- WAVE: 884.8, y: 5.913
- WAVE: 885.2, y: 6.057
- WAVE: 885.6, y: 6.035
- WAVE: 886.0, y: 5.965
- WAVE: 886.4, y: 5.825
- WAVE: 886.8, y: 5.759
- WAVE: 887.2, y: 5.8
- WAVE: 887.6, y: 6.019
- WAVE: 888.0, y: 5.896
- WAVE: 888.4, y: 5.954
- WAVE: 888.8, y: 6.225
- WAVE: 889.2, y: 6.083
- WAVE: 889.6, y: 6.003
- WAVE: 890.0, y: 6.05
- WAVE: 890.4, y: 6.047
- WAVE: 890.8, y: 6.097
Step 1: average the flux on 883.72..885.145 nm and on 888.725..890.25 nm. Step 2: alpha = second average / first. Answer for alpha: 1.03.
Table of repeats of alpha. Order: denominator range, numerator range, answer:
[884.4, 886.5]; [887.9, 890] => 1.02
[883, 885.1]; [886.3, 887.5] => 0.97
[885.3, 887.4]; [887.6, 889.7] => 1.02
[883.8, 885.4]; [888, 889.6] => 1.02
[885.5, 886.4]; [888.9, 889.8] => 1.02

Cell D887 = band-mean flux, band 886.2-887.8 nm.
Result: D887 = 5.85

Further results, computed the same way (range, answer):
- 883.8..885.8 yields 5.95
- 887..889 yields 5.98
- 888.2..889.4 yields 6.09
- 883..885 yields 6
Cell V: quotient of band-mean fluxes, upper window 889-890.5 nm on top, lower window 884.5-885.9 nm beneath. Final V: 1.0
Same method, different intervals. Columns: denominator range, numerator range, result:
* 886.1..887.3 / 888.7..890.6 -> 1.05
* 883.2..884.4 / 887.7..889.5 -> 1.00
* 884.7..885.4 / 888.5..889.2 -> 1.03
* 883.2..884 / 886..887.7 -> 0.96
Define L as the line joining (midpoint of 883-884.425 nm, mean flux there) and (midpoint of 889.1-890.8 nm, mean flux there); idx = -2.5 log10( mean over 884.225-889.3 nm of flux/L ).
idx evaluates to 0.02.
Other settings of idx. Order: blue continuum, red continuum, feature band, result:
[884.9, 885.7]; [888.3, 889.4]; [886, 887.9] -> 0.04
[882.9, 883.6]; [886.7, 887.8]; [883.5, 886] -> 0.00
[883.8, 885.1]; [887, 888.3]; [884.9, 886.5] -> -0.01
